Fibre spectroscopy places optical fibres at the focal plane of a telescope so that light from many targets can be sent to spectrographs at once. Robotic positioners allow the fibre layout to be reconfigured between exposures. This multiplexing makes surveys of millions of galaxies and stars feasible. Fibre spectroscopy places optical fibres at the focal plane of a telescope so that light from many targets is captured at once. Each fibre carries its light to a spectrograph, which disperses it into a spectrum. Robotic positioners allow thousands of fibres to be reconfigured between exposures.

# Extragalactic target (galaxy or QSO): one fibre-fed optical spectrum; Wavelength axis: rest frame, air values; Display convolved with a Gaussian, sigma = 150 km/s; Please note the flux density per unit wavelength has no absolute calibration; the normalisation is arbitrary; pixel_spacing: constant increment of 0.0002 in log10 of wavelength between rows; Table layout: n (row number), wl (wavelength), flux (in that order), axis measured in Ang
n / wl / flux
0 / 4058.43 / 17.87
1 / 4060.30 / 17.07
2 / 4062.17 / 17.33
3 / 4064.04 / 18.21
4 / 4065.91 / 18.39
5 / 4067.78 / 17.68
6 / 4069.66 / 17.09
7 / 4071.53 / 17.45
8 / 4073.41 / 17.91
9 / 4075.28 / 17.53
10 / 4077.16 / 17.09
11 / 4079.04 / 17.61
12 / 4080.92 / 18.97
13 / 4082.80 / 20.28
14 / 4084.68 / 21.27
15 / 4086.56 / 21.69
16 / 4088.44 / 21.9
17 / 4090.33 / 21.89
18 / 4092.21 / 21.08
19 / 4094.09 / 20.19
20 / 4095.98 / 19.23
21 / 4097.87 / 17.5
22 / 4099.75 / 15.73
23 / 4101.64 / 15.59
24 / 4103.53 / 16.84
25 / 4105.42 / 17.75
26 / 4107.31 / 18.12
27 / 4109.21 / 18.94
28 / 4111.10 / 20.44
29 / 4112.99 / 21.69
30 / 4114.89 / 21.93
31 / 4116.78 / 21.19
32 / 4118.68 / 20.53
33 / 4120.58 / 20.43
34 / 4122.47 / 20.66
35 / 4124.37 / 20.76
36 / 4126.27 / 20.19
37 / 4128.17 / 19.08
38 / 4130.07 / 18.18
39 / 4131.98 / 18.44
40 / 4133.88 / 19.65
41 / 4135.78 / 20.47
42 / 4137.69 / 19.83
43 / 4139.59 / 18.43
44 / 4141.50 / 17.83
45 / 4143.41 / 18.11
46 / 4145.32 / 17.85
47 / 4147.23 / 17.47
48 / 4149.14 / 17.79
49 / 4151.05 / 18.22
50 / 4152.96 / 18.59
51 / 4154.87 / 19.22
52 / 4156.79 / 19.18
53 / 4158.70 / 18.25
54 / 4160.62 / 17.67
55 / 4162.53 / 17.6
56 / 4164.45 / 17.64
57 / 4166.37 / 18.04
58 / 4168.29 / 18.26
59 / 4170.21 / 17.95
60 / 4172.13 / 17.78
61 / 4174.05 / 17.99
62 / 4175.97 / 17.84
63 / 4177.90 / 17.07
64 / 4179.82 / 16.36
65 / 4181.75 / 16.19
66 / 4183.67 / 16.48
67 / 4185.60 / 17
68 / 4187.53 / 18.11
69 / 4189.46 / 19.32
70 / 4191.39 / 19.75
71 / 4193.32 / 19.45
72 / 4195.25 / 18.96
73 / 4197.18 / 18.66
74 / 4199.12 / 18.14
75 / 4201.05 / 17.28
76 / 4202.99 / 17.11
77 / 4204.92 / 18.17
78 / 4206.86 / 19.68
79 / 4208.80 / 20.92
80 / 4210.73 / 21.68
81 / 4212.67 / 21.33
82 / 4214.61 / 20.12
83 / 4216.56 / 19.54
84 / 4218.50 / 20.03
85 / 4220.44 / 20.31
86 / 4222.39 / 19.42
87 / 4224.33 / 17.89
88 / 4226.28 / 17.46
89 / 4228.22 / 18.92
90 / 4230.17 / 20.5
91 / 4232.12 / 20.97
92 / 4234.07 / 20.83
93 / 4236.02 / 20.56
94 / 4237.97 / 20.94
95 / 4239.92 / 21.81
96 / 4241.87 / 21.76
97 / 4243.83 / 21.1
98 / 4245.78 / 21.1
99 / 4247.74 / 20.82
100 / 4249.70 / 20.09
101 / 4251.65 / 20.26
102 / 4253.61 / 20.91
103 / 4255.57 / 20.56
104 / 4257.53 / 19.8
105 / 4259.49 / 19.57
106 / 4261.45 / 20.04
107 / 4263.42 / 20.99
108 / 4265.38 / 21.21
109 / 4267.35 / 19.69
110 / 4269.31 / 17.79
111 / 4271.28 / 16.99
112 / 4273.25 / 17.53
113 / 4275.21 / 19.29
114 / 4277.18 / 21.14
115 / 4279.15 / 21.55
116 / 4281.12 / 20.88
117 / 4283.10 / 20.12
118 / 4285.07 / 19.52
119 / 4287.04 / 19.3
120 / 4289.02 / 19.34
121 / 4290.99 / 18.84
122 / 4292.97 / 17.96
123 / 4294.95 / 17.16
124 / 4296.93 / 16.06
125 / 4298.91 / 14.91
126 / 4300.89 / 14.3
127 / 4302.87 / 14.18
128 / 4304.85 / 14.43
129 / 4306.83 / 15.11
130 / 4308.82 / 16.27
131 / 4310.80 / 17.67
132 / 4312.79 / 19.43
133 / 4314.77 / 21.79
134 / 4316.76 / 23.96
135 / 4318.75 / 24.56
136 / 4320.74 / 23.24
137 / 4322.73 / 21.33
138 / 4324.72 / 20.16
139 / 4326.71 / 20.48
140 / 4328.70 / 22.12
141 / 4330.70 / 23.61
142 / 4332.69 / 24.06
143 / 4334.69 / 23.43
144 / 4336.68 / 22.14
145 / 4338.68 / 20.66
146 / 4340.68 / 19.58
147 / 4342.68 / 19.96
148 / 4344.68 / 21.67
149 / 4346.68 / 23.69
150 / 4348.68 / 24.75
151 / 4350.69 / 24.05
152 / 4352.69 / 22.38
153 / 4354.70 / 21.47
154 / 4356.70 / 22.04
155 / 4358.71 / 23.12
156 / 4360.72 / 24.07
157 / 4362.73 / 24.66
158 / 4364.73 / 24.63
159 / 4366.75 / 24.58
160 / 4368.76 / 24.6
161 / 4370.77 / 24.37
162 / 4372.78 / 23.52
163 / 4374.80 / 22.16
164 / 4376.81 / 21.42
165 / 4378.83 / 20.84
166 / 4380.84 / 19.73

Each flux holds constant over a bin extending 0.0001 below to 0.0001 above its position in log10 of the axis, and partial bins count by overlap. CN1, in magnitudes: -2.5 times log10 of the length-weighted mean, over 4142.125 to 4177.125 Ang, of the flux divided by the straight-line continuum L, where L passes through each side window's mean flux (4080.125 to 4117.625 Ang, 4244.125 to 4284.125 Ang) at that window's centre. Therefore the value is 0.097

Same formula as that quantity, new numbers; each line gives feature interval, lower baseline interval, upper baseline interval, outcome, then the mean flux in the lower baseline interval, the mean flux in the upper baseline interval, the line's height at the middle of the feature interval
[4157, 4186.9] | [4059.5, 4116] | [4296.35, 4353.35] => 0.11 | 18.8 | 20.4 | 19.4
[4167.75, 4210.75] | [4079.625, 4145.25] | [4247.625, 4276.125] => 0.08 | 19.5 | 19.7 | 19.6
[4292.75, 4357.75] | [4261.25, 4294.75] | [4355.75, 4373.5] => 0.09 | 19.5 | 24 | 21.9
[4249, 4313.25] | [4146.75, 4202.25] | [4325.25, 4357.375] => 0.12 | 18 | 22.2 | 20.7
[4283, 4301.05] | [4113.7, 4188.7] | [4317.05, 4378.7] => 0.21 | 18.6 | 22.7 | 21.6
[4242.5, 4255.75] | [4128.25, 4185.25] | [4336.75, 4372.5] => -0.02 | 18.1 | 22.9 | 20.4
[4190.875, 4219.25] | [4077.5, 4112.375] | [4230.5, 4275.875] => 0.03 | 19.2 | 20.2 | 19.9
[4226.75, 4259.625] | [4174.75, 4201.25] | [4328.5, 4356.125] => -0.06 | 17.9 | 22.4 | 19.5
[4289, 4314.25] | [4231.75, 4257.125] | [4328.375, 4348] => 0.29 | 20.9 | 22.1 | 21.6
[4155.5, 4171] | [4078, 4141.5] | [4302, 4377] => 0.11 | 19.6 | 21.7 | 20.1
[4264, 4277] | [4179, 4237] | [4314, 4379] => 0.09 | 19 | 22.7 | 20.7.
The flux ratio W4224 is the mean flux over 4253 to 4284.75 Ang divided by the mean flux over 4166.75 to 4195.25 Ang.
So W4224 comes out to 1.1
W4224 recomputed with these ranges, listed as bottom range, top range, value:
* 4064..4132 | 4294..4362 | 1.07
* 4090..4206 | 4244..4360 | 1.08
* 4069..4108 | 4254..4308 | 0.99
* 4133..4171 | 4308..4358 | 1.19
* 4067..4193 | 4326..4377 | 1.22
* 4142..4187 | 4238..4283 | 1.14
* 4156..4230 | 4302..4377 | 1.17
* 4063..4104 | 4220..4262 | 1.08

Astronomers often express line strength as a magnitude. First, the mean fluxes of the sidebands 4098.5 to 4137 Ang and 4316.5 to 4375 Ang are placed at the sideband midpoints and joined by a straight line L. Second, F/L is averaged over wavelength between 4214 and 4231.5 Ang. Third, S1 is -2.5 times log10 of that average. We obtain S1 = 0.08 mag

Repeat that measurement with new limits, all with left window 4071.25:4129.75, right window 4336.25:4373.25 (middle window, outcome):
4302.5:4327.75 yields 0.147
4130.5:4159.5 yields 0.080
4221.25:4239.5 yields 0.076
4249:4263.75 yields 0.069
